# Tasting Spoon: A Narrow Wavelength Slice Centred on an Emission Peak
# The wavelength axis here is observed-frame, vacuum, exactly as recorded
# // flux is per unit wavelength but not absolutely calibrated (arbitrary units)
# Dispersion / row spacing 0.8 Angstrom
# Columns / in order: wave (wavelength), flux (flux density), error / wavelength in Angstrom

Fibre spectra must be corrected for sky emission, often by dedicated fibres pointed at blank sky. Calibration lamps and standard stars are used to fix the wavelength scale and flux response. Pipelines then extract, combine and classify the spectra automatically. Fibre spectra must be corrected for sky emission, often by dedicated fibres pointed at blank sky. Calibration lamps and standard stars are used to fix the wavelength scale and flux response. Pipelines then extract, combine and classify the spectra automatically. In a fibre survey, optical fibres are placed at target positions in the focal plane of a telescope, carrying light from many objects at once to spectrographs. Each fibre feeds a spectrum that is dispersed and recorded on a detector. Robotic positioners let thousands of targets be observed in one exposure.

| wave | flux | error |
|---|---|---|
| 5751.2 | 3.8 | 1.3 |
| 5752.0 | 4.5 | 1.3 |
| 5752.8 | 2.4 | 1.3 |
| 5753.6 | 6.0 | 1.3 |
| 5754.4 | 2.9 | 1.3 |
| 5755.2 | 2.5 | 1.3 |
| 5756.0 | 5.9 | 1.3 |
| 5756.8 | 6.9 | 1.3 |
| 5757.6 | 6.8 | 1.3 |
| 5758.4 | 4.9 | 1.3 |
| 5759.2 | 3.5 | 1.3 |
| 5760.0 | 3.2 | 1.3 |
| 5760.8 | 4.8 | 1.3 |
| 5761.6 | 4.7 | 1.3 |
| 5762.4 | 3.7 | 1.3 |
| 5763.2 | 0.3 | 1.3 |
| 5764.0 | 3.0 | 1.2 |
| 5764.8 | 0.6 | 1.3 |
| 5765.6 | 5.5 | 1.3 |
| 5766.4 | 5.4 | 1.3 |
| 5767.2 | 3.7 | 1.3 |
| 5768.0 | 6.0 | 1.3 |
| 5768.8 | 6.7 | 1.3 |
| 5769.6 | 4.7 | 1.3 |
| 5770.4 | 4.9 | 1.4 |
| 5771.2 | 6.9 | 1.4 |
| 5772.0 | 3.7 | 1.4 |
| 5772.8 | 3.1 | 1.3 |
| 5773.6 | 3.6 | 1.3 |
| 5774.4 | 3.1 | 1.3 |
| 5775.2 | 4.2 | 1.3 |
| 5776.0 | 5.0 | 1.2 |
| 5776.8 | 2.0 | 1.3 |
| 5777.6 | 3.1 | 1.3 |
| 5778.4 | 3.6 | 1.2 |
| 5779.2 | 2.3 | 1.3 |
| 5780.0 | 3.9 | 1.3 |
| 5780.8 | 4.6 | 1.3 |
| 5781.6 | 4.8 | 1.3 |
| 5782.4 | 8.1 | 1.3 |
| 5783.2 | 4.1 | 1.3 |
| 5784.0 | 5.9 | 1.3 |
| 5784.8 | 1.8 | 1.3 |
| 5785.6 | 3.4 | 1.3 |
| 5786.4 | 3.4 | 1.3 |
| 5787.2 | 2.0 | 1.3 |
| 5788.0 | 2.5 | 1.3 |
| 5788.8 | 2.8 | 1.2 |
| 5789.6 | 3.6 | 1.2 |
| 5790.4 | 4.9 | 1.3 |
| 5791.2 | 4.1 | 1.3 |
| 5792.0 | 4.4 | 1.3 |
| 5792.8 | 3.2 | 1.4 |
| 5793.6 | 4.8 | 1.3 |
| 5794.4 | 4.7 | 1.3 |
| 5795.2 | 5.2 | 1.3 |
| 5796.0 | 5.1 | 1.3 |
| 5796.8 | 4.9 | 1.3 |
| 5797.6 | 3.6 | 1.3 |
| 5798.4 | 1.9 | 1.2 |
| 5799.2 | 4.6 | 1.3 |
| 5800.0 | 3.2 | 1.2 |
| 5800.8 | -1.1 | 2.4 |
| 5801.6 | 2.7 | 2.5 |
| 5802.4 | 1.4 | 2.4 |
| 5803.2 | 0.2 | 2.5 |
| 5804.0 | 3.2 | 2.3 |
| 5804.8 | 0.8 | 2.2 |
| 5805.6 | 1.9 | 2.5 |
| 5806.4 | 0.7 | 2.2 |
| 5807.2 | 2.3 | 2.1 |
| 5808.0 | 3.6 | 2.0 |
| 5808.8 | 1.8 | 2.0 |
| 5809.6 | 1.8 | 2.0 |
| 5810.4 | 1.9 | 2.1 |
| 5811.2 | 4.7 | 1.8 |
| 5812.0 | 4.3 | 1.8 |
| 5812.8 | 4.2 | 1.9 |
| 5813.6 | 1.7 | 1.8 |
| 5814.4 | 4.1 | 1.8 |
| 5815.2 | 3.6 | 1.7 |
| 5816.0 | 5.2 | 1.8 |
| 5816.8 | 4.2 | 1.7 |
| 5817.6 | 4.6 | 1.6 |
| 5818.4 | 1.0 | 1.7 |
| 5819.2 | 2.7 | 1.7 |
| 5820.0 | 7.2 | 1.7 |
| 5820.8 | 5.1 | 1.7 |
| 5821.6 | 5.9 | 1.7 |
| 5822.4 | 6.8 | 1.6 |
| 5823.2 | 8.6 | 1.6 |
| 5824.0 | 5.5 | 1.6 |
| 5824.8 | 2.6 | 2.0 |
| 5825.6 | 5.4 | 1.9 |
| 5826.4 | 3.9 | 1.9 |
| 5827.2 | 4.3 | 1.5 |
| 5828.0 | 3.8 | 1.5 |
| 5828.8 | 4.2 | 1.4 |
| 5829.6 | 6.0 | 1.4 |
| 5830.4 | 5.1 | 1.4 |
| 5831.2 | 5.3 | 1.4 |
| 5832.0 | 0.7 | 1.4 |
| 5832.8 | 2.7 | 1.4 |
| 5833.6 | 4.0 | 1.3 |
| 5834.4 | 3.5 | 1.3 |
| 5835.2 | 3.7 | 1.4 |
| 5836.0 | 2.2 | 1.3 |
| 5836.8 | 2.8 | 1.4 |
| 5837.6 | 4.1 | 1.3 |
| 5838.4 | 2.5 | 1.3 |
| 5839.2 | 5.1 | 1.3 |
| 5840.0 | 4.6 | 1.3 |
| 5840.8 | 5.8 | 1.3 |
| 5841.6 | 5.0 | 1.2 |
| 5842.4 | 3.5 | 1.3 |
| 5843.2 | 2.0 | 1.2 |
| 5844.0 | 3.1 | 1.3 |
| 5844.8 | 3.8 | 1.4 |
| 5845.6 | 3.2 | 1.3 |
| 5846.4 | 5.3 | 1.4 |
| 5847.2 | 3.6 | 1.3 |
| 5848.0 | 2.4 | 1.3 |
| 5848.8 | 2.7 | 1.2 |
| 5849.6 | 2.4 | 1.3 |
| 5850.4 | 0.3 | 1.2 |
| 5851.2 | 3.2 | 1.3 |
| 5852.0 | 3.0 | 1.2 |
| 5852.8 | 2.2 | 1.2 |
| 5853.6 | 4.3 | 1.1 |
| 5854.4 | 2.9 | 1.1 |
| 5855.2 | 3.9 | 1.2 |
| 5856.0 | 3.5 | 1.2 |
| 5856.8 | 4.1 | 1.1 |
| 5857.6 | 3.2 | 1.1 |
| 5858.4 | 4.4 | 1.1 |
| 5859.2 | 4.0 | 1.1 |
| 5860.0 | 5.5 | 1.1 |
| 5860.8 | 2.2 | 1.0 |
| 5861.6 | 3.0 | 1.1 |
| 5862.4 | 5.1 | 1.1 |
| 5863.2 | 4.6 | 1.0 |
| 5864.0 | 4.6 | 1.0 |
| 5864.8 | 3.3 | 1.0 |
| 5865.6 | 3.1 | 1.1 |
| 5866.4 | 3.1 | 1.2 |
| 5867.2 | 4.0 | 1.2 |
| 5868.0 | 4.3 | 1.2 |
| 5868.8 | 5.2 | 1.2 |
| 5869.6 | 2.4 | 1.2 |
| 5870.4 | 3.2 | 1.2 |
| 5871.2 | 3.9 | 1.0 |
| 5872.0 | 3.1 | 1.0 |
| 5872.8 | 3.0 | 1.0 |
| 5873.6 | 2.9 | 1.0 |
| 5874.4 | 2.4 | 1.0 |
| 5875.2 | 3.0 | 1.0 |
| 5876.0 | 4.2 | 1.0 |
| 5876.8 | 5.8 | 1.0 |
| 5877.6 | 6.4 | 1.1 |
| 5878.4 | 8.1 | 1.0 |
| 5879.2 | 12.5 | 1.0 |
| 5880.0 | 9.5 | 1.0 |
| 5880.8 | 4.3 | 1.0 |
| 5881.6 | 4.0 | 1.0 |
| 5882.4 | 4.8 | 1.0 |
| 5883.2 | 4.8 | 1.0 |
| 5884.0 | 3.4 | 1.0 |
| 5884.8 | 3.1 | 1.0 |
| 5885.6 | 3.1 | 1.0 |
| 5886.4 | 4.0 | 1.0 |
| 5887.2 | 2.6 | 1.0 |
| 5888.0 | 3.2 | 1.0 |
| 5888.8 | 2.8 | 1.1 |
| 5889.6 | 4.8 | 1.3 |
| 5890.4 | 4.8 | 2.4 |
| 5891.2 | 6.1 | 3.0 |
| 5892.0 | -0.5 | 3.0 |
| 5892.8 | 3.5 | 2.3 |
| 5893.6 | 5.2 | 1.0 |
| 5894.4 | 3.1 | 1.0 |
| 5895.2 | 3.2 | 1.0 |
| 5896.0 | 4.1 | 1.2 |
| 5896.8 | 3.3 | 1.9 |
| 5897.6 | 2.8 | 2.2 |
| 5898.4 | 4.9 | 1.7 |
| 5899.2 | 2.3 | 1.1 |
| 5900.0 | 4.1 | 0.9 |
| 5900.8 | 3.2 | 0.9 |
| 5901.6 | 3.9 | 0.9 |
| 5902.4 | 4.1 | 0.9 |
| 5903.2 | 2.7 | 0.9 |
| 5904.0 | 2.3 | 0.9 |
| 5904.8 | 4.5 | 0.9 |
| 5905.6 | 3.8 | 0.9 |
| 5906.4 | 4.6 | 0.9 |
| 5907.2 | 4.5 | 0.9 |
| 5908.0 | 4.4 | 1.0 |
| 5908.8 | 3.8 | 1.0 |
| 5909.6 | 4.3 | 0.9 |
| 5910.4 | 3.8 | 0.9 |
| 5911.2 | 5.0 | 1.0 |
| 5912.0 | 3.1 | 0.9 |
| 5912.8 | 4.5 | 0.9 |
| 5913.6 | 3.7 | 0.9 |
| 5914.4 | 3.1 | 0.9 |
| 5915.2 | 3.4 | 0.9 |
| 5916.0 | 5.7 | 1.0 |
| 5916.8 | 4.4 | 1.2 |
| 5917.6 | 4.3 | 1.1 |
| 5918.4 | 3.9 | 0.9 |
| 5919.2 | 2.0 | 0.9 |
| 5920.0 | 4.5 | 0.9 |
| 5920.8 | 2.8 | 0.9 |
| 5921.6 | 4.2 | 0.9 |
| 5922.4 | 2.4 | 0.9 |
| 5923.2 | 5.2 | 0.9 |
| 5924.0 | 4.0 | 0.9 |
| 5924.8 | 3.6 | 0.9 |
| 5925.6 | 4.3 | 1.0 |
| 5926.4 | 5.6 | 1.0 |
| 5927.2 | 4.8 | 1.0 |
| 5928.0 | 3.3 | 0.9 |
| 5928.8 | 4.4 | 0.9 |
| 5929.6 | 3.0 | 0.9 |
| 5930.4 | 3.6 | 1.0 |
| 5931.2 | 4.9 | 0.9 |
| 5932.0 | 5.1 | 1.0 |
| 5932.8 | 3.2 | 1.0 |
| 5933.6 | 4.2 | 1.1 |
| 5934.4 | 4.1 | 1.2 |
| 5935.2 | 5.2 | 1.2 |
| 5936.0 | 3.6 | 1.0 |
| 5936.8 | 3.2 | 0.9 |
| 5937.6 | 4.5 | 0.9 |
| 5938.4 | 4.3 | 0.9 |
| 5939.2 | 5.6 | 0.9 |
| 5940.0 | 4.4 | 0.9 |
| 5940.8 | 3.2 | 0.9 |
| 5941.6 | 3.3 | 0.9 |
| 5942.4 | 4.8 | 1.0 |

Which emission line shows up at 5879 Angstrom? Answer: [O III]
